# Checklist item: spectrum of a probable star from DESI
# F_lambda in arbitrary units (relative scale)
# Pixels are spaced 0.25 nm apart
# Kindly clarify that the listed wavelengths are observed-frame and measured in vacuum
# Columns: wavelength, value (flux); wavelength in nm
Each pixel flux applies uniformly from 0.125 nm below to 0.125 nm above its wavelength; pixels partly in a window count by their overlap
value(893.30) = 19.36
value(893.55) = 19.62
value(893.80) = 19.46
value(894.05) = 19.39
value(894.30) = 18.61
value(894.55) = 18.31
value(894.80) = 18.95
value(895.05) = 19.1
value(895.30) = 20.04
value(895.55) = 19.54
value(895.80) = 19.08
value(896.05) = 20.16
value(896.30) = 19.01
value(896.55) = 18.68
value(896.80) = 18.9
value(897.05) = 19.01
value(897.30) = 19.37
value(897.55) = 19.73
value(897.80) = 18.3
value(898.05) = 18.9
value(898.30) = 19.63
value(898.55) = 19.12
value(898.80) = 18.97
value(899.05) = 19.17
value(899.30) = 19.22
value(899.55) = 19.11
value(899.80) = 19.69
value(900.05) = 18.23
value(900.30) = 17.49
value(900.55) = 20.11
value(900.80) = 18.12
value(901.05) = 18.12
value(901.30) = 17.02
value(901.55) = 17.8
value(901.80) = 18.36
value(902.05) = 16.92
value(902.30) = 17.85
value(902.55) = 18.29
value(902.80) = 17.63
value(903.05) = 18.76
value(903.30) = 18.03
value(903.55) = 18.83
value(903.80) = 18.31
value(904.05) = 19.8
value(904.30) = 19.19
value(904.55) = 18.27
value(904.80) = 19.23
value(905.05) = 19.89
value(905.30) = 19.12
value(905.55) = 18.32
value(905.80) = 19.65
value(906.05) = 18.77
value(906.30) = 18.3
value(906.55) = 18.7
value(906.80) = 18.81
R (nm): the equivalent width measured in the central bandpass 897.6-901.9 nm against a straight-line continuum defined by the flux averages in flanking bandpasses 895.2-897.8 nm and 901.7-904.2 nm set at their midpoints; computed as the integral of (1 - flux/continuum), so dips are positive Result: 0.02 nm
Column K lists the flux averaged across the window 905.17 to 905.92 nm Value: 19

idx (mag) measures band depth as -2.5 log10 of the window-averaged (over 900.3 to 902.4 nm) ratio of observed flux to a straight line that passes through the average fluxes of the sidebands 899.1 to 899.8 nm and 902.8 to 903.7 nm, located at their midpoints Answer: 0.05 mag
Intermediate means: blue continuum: 19.3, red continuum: 18.4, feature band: 18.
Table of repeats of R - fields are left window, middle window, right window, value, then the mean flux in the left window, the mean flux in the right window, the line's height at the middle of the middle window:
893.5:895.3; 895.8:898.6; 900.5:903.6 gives -0.06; 19.1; 18.1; 18.7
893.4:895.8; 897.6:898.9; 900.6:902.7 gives -0.03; 19.2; 17.9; 18.5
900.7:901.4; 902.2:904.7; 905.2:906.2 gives -0.02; 17.8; 18.9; 18.4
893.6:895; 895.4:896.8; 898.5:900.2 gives -0.02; 19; 19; 19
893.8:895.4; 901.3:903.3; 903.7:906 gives 0.12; 19.1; 19.1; 19.1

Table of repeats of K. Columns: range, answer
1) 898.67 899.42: 19.1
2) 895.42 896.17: 19.6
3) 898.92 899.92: 19.3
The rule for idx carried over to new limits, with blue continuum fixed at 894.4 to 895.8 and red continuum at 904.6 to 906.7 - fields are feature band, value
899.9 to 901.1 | 0.04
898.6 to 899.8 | 0.00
